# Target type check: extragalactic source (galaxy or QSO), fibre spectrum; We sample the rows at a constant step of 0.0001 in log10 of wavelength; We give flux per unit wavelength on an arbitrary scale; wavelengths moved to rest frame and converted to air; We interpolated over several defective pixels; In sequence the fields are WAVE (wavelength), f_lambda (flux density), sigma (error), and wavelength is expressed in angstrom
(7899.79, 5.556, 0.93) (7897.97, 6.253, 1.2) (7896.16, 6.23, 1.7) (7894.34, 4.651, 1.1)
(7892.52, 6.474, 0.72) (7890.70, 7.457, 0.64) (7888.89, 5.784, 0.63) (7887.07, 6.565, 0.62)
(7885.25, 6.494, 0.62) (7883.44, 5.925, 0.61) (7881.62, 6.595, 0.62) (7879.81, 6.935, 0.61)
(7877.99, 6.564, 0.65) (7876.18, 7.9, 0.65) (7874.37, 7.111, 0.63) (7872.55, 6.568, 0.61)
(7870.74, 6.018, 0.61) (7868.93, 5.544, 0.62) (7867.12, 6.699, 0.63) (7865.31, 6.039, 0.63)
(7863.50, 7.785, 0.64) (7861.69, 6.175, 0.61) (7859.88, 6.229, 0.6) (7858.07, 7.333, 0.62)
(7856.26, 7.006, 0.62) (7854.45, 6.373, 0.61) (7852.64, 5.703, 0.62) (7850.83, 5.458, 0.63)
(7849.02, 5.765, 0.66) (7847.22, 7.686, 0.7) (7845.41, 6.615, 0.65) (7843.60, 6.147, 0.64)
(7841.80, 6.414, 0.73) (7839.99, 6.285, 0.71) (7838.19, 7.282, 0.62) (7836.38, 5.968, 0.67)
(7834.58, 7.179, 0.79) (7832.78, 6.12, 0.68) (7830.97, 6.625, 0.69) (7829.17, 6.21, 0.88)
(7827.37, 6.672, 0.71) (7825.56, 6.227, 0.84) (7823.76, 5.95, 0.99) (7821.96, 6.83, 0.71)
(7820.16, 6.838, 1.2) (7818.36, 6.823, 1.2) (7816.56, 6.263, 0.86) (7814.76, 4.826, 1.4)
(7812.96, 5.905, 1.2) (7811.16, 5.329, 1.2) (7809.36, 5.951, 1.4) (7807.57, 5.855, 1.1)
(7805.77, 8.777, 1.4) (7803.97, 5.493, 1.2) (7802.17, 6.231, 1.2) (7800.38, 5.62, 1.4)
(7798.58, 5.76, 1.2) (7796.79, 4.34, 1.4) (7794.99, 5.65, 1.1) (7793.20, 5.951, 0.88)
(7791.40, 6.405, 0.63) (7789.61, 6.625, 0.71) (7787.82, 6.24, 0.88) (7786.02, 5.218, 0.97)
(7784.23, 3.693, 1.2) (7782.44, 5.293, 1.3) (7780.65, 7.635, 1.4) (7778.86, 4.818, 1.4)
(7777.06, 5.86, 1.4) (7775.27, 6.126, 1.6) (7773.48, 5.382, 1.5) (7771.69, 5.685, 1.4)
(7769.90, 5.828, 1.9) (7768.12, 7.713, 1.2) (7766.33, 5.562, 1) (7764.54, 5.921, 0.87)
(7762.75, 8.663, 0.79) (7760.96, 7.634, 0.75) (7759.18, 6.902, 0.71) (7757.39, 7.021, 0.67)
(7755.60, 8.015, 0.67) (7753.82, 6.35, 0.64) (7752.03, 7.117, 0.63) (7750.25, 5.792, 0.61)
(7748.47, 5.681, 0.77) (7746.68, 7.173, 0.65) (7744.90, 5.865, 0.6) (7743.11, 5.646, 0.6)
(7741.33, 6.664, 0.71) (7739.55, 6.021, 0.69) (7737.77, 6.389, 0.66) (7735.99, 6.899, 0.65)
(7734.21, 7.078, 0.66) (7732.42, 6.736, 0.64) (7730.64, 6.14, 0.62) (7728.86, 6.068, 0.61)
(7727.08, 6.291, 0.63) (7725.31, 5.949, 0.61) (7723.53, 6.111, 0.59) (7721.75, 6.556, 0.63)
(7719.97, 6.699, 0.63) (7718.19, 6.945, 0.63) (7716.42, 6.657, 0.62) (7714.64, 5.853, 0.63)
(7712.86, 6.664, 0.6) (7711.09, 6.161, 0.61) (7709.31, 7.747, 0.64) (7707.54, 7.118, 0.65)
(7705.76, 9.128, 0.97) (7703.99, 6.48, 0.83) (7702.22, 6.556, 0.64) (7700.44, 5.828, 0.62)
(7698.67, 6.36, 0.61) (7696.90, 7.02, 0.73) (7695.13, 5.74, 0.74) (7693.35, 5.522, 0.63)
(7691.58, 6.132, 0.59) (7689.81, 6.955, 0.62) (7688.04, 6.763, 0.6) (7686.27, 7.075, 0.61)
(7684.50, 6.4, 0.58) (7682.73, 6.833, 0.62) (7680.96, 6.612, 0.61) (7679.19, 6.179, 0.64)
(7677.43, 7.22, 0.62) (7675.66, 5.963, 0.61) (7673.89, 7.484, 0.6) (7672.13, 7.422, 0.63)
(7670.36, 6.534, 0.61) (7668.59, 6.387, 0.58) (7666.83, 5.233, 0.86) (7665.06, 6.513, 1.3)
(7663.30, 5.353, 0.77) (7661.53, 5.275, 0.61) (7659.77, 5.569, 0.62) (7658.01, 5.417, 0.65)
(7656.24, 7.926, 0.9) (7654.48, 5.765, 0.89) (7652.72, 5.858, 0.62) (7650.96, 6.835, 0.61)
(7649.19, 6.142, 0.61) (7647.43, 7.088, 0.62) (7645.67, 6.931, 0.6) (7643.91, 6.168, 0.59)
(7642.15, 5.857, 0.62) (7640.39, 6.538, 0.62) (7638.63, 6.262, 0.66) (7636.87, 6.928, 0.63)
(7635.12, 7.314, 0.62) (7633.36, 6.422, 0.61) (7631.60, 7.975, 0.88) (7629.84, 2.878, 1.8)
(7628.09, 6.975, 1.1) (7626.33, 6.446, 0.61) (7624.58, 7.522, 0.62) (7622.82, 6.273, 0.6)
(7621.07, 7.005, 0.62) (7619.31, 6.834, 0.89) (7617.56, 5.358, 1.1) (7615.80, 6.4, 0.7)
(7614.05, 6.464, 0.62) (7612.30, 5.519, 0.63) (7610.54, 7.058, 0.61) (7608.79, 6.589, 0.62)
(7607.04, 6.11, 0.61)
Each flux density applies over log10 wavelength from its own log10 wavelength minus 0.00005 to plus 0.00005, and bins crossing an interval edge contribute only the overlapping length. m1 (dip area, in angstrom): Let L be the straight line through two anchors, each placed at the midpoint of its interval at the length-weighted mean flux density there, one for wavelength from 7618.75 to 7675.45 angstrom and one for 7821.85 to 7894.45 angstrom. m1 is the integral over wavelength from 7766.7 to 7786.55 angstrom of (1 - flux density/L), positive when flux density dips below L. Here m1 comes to 2.2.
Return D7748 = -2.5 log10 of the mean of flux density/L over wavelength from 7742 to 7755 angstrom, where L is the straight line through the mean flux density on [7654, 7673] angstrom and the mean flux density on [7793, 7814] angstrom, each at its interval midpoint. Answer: -0.052 mag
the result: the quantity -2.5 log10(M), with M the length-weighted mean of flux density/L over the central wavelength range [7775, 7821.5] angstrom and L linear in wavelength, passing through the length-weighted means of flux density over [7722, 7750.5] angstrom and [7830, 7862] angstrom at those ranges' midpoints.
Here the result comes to 0.09 mag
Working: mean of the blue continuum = 6.3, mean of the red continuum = 6.47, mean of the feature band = 5.91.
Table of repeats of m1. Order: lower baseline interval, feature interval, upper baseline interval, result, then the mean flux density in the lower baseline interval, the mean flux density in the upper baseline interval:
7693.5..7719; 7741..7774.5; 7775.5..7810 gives -1.90 angstrom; 6.7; 5.87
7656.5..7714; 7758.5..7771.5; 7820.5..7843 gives -0.66 angstrom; 6.5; 6.49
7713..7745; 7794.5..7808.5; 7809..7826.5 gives 0.39 angstrom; 6.38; 6.1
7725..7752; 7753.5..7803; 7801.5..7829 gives 1.19 angstrom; 6.33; 6.26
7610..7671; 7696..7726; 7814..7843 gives -1.67 angstrom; 6.31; 6.41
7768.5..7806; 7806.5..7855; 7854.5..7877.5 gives 0.13 angstrom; 5.81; 6.69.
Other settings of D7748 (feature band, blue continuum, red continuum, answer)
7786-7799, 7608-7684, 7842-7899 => 0.111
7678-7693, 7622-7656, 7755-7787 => -0.035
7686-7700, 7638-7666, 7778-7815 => -0.052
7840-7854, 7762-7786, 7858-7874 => 0.018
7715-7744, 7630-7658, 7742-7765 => 0.049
